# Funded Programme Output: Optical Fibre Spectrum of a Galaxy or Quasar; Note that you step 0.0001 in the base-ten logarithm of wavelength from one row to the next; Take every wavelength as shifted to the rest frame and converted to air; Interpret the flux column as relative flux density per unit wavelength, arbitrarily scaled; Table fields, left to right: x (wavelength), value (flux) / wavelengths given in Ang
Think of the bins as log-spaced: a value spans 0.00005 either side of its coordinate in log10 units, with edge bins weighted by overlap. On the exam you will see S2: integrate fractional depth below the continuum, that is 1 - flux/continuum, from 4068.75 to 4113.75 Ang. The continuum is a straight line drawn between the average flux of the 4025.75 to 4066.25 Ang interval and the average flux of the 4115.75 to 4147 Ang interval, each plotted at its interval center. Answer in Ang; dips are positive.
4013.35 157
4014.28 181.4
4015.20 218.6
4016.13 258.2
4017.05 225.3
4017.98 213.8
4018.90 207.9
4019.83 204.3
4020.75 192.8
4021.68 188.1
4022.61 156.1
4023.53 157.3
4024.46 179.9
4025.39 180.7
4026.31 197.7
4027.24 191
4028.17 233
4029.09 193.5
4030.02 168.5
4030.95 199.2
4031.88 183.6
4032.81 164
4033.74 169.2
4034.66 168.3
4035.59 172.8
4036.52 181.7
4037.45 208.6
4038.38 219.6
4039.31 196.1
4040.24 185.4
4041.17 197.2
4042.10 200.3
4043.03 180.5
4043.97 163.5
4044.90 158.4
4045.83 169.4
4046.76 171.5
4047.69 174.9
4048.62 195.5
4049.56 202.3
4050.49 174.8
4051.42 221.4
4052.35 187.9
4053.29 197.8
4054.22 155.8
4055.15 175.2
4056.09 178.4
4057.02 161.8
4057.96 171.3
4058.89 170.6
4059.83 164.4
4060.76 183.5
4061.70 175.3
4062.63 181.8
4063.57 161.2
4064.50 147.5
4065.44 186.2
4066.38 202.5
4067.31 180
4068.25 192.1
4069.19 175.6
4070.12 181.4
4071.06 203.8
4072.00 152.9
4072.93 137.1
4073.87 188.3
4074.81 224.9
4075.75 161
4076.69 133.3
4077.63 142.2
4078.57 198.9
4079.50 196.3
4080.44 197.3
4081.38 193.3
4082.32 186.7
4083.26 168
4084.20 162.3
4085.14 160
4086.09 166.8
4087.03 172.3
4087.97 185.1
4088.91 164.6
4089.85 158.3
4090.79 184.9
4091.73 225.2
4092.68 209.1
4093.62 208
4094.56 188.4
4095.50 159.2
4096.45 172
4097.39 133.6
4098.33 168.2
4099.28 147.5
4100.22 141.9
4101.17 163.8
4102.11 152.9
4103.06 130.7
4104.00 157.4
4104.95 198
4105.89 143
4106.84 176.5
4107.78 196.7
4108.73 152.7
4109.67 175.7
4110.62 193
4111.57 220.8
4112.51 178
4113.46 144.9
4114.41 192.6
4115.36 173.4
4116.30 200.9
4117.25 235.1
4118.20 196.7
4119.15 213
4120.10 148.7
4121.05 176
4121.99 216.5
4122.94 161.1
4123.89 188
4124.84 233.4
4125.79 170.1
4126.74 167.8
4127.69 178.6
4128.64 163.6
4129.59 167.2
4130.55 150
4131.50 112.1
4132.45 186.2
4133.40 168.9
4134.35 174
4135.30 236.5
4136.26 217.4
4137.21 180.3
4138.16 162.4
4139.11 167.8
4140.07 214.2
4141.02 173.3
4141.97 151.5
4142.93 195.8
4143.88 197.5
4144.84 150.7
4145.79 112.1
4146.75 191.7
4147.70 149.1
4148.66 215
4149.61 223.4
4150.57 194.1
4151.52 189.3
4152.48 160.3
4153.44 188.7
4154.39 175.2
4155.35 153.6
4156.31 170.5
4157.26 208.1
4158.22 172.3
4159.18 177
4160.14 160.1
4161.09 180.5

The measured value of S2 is 1.91 Ang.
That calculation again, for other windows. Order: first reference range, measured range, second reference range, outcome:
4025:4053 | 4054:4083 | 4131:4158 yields 1.4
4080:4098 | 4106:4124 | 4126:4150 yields -0.8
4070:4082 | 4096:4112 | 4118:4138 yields 1.2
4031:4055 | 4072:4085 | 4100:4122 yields 0.4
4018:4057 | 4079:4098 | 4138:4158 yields 0.3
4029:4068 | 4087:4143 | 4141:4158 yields 0.3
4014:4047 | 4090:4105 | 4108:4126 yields 1.5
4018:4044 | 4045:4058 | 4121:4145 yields 0.4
